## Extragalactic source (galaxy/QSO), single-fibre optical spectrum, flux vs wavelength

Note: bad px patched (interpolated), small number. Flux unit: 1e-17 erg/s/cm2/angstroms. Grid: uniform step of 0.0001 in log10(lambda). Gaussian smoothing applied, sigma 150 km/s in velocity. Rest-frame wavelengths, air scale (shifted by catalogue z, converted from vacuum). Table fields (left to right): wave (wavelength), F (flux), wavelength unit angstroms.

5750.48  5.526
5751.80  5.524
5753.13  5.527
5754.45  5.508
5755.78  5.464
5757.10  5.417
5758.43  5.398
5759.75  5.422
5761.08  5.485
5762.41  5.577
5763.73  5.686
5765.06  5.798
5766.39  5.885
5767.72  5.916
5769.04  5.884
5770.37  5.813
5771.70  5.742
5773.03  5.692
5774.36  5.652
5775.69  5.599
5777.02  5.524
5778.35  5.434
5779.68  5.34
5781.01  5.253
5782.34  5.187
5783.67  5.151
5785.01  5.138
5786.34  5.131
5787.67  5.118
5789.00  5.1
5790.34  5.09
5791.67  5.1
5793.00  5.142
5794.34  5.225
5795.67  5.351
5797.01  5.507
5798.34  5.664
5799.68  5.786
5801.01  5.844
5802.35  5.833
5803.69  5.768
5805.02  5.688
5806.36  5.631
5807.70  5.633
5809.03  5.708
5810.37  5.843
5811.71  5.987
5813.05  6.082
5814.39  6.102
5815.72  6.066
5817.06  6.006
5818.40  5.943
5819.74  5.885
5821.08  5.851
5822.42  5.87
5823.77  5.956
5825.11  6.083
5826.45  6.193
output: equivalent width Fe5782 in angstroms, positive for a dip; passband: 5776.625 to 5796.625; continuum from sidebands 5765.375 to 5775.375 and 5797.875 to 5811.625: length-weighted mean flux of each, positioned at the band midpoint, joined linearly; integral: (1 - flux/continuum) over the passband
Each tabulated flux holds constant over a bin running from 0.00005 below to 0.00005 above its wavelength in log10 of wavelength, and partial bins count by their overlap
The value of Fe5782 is 1.9 angstroms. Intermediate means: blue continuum 5.79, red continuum 5.75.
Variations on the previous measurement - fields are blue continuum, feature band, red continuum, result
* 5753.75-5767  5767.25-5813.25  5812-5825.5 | 2.0 angstroms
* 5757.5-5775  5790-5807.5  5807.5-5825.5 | 1.0 angstroms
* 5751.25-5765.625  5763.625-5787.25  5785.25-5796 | -0.9 angstroms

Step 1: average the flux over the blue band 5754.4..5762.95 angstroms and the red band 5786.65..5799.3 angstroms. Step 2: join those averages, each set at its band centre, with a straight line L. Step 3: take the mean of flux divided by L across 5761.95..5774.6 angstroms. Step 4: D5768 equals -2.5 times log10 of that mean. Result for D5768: -0.07 mag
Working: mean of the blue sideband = 5.46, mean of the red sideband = 5.26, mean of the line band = 5.77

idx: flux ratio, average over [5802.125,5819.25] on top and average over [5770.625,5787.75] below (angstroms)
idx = 1.09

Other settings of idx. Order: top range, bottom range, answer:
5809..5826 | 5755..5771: 1.06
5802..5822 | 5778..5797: 1.13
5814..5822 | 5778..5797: 1.15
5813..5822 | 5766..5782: 1.06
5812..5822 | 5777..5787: 1.14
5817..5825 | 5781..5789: 1.15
